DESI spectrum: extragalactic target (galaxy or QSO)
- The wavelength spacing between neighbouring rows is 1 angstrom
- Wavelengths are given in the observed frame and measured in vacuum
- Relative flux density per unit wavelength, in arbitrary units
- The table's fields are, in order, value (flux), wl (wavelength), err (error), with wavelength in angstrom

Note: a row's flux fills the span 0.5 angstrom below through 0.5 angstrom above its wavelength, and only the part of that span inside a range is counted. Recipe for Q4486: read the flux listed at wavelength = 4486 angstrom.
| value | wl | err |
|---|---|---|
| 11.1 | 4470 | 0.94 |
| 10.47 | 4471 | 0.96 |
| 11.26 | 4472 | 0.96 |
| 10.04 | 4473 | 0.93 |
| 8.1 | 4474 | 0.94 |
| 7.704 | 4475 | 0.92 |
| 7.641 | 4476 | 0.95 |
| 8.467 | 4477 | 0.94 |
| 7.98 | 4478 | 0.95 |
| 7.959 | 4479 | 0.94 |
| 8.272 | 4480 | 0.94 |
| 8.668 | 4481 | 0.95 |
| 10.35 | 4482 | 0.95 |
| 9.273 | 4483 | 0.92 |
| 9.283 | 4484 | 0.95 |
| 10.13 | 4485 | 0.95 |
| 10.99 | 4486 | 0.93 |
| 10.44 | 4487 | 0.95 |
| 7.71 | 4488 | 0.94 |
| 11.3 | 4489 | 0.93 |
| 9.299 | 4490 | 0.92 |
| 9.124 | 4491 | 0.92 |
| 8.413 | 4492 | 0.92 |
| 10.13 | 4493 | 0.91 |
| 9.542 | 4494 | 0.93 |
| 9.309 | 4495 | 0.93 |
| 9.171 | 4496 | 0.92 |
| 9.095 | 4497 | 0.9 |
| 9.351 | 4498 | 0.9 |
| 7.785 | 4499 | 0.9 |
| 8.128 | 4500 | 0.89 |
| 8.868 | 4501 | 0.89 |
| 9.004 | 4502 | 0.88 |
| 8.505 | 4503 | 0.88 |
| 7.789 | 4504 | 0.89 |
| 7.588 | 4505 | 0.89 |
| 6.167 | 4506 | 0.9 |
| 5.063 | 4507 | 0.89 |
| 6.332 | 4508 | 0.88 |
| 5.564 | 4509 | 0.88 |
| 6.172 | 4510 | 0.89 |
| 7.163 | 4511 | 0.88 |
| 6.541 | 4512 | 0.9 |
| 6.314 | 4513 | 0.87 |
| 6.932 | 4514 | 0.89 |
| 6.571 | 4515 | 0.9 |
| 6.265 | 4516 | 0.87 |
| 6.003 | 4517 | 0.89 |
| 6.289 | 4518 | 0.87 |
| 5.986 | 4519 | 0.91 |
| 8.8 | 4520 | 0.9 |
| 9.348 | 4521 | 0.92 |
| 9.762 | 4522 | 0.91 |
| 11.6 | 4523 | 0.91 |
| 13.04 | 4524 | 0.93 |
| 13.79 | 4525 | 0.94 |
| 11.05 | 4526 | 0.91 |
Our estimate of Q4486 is 10.99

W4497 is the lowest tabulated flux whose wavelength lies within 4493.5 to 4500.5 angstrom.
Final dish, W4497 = 7.785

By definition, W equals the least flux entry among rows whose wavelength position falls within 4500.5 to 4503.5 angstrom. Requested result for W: 8.505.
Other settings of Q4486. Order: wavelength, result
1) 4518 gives 6.289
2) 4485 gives 10.13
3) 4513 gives 6.314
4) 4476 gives 7.641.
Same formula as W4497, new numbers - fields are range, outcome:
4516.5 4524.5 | 5.986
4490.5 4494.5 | 8.413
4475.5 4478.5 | 7.641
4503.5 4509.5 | 5.063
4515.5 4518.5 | 6.003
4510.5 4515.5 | 6.314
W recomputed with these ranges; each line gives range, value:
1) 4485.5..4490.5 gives 7.71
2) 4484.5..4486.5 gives 10.13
